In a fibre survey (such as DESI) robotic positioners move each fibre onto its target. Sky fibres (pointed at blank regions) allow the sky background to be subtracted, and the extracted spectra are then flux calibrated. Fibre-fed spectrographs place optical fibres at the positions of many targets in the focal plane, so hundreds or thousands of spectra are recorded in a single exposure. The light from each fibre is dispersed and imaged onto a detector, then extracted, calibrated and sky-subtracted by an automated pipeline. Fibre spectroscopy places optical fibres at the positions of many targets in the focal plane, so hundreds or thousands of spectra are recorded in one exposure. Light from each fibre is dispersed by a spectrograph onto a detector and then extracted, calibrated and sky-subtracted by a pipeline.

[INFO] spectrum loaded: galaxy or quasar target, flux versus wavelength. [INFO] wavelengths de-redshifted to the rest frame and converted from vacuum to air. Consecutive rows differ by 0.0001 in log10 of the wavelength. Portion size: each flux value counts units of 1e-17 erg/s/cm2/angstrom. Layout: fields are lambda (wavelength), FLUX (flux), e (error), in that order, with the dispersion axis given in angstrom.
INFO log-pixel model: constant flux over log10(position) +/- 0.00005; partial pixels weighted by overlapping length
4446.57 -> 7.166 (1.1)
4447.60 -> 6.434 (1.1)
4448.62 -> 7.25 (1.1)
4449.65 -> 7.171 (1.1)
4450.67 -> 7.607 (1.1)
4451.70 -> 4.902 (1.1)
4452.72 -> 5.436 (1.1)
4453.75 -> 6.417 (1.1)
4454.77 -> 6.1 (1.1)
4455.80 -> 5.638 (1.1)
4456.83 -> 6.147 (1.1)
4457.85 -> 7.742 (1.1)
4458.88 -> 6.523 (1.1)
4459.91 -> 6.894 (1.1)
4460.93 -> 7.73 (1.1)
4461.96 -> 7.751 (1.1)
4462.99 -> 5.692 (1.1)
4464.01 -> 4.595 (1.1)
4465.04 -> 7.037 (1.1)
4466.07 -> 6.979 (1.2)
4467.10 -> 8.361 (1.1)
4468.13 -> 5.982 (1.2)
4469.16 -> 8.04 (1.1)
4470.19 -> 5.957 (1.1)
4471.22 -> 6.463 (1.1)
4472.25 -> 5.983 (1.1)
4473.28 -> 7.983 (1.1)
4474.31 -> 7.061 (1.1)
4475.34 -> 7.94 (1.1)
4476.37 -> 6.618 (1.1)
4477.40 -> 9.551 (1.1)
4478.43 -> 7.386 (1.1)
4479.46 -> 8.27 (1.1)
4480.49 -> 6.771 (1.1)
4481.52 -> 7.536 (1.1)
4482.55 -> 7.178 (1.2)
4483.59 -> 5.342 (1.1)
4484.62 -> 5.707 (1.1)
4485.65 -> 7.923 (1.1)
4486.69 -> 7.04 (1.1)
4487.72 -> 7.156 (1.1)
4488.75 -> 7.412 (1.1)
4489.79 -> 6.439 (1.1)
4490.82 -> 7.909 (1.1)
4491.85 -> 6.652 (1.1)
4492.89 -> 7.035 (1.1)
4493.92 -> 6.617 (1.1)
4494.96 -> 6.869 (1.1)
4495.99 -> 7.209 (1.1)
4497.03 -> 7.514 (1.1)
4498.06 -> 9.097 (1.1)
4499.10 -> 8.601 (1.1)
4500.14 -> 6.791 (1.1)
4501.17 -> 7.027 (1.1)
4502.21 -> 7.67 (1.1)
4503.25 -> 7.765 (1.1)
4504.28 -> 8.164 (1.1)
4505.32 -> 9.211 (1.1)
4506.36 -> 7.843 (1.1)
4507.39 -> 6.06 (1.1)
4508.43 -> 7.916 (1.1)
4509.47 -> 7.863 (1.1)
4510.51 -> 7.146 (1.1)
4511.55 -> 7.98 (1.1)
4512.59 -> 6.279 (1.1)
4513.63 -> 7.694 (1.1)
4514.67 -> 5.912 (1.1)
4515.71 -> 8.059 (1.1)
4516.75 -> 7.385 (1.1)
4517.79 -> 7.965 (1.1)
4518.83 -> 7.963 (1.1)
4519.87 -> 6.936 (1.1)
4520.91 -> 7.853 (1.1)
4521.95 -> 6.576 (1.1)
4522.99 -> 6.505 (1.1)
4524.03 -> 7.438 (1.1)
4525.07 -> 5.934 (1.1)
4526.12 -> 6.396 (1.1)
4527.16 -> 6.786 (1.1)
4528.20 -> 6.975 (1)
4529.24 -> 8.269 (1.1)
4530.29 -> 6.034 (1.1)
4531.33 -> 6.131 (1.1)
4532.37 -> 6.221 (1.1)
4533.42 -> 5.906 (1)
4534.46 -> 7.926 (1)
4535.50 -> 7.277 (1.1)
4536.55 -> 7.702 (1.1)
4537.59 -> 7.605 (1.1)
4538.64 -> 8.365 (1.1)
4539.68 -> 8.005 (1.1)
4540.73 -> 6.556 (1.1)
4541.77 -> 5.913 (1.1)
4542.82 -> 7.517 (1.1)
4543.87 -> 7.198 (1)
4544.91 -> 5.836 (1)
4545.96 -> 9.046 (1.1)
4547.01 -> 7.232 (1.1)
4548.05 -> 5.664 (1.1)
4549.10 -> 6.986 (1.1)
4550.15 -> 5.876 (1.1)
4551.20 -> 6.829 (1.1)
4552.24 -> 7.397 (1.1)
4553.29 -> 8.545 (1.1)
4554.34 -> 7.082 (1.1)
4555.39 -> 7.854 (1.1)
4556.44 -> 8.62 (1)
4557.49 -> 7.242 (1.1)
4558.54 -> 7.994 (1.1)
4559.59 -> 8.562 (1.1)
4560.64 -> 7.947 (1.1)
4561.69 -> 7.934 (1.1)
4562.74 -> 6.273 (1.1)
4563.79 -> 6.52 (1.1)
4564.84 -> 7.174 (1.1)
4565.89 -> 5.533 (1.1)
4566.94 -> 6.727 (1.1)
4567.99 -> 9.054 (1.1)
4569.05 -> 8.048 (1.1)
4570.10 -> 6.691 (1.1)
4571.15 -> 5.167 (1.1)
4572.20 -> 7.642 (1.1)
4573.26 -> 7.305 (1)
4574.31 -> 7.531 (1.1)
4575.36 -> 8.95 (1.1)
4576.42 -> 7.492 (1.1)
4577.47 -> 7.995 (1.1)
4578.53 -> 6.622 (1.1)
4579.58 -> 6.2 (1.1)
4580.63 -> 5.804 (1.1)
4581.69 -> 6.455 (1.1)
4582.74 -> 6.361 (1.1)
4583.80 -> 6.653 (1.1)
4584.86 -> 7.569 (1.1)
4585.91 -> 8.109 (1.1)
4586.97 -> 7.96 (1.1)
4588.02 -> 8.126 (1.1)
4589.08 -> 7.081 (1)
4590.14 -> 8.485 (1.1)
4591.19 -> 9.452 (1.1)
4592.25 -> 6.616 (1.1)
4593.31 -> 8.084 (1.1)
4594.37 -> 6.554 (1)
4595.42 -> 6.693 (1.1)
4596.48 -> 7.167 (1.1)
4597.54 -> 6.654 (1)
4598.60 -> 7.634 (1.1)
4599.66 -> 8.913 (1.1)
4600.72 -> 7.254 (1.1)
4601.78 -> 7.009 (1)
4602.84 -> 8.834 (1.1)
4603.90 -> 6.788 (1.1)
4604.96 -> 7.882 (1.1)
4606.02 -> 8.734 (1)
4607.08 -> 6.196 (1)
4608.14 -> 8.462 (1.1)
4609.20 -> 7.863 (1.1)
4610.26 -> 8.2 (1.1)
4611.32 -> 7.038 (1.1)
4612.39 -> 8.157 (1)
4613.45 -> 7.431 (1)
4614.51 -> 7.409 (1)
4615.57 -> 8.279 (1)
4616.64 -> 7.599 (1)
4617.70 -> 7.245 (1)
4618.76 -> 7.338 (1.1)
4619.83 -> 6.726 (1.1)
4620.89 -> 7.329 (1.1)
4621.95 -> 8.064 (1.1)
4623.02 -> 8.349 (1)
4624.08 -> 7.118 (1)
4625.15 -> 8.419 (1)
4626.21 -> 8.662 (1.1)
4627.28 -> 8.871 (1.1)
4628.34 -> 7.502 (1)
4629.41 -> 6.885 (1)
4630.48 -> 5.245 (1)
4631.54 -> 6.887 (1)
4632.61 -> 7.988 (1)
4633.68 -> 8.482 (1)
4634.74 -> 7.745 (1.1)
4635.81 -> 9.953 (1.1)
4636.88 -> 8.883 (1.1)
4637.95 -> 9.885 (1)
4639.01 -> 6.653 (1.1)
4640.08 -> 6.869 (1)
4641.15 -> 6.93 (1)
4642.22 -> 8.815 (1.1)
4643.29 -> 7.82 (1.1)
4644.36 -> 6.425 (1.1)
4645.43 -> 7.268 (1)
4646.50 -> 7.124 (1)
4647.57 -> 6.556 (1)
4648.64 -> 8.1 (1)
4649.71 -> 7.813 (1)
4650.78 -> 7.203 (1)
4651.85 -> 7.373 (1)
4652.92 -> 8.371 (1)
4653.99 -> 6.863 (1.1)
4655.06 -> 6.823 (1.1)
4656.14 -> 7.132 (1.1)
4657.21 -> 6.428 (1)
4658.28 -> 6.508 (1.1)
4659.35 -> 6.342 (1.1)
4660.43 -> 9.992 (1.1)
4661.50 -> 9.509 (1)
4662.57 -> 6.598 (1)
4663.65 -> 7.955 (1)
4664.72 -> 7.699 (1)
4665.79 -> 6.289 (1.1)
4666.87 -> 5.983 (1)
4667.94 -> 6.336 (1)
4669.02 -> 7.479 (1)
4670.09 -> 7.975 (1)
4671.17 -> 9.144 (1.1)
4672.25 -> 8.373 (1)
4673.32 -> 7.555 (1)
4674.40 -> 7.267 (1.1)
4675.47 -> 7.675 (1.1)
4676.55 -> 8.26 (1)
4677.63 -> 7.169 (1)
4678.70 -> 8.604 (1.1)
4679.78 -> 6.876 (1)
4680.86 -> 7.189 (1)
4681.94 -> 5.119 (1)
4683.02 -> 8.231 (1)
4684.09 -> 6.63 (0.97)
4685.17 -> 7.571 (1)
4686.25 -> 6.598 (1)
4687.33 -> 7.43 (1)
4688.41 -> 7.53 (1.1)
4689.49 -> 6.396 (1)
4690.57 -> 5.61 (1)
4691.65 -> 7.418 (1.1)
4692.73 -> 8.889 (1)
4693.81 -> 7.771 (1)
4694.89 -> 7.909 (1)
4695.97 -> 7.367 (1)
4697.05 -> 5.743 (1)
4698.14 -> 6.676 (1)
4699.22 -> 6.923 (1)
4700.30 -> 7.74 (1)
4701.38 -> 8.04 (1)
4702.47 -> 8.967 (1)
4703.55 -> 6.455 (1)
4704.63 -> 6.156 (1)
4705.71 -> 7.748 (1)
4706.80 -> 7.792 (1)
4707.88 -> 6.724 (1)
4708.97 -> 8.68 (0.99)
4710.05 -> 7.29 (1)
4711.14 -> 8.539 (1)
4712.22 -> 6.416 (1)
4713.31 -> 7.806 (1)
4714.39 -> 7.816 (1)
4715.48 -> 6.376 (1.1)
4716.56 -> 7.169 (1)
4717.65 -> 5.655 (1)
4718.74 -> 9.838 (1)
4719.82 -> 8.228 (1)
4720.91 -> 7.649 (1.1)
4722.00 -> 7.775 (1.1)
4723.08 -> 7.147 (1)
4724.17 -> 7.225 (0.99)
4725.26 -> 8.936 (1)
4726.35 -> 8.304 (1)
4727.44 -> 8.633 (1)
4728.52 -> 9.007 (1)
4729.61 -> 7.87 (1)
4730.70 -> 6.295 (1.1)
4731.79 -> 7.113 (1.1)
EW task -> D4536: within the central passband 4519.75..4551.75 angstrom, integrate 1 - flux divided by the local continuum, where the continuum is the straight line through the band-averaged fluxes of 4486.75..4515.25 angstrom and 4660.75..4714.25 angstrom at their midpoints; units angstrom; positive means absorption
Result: 1.9 angstrom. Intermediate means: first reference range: 7.4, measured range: 6.95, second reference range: 7.4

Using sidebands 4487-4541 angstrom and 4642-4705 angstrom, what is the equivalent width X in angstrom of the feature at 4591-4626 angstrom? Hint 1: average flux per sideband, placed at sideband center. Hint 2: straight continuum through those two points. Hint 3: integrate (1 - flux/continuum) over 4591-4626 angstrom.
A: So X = -1.4 angstrom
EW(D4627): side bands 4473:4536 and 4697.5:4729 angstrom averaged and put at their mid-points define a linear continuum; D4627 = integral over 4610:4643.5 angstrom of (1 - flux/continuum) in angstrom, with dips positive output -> -1.3 angstrom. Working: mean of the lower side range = 7.25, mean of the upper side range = 7.64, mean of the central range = 7.77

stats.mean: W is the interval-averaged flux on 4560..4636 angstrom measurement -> 7.48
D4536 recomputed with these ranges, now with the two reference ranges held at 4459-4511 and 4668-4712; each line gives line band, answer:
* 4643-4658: 0.34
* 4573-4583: 0.32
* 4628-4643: -0.82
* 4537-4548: 0.04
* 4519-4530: 0.44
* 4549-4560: -0.39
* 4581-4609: -0.73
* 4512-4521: -0.07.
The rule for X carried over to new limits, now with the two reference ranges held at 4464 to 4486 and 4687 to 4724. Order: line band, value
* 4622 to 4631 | -0.5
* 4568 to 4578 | -0.4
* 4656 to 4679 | -0.6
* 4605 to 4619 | -0.8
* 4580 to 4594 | -0.4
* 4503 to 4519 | -1.0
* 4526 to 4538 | 0.4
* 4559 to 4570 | -0.2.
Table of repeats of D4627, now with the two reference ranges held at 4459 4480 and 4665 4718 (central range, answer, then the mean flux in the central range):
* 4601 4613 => -0.8 angstrom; 7.73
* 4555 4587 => -0.4 angstrom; 7.28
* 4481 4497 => 0.4 angstrom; 6.95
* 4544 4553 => 0.3 angstrom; 6.92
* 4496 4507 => -1.2 angstrom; 7.91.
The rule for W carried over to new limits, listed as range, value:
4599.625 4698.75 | 7.52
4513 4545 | 7.07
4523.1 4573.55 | 7.14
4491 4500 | 7.44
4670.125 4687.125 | 7.5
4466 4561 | 7.26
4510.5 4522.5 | 7.32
